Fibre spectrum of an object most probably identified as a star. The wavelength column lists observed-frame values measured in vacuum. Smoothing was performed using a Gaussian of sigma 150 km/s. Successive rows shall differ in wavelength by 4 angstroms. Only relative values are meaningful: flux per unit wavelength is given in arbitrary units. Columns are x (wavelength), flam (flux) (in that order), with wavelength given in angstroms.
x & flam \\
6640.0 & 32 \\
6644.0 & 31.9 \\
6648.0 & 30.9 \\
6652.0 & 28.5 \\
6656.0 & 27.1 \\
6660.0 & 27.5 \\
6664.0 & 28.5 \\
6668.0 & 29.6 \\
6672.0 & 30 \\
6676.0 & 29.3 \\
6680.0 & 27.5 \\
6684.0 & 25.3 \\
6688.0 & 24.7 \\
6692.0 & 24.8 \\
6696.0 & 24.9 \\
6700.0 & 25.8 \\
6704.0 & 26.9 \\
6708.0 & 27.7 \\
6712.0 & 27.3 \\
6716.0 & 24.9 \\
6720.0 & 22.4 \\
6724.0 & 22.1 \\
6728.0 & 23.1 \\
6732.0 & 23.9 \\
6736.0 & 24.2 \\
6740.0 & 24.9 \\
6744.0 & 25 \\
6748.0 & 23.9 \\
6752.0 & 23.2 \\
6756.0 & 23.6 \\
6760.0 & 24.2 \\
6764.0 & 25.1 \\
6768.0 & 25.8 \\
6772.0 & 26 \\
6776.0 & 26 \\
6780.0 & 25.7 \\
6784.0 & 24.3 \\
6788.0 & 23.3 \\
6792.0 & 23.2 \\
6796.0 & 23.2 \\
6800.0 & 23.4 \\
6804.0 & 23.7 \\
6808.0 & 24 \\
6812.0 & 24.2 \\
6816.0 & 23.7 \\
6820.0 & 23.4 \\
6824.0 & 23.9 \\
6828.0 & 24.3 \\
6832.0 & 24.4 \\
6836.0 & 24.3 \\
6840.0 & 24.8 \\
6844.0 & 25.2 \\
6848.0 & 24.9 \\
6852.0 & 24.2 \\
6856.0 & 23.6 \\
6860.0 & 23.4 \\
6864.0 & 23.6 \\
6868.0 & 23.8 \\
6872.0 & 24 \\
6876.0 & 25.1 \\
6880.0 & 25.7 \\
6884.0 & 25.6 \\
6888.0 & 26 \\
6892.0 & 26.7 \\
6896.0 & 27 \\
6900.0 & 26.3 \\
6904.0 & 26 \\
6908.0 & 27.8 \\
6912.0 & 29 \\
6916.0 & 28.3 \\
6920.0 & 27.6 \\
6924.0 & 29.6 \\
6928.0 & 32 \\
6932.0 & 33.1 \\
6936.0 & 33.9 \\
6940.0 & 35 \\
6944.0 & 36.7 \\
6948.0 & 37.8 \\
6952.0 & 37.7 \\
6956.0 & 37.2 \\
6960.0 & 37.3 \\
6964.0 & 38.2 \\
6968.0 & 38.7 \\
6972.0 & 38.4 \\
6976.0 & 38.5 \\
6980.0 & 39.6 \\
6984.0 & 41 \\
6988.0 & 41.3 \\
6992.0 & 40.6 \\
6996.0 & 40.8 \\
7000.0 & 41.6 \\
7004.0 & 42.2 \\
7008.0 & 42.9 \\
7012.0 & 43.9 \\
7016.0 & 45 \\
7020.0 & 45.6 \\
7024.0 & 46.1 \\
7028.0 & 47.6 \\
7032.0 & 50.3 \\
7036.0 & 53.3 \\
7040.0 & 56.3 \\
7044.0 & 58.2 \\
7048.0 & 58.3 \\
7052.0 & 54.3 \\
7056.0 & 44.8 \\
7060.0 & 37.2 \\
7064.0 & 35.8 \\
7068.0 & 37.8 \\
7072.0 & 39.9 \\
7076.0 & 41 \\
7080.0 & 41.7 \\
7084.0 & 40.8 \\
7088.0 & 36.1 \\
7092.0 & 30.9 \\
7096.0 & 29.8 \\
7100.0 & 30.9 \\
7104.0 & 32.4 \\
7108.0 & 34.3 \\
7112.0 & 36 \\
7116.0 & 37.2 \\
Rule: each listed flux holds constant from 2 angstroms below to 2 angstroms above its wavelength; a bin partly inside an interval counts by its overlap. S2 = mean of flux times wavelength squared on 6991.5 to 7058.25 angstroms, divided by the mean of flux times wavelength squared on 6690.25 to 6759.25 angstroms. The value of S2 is 2.12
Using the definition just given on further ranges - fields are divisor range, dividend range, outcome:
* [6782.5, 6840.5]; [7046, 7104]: 1.79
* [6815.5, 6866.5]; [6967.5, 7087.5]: 1.93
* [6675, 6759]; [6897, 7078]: 1.73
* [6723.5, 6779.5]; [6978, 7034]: 1.91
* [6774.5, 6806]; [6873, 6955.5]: 1.29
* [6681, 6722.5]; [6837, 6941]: 1.12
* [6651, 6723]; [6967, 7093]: 1.80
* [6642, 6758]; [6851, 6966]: 1.20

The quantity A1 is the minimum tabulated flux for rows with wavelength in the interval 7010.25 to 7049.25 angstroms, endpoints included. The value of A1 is 43.9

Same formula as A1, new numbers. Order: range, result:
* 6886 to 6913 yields 26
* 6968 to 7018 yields 38.4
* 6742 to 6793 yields 23.2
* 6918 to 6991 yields 27.6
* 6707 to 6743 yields 22.1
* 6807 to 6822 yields 23.4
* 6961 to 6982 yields 38.2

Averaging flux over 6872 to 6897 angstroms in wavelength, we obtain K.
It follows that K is 25.8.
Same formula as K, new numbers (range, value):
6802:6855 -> 24.2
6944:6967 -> 37.6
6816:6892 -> 24.5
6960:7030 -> 41.8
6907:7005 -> 36.2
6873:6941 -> 28.4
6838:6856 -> 24.6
